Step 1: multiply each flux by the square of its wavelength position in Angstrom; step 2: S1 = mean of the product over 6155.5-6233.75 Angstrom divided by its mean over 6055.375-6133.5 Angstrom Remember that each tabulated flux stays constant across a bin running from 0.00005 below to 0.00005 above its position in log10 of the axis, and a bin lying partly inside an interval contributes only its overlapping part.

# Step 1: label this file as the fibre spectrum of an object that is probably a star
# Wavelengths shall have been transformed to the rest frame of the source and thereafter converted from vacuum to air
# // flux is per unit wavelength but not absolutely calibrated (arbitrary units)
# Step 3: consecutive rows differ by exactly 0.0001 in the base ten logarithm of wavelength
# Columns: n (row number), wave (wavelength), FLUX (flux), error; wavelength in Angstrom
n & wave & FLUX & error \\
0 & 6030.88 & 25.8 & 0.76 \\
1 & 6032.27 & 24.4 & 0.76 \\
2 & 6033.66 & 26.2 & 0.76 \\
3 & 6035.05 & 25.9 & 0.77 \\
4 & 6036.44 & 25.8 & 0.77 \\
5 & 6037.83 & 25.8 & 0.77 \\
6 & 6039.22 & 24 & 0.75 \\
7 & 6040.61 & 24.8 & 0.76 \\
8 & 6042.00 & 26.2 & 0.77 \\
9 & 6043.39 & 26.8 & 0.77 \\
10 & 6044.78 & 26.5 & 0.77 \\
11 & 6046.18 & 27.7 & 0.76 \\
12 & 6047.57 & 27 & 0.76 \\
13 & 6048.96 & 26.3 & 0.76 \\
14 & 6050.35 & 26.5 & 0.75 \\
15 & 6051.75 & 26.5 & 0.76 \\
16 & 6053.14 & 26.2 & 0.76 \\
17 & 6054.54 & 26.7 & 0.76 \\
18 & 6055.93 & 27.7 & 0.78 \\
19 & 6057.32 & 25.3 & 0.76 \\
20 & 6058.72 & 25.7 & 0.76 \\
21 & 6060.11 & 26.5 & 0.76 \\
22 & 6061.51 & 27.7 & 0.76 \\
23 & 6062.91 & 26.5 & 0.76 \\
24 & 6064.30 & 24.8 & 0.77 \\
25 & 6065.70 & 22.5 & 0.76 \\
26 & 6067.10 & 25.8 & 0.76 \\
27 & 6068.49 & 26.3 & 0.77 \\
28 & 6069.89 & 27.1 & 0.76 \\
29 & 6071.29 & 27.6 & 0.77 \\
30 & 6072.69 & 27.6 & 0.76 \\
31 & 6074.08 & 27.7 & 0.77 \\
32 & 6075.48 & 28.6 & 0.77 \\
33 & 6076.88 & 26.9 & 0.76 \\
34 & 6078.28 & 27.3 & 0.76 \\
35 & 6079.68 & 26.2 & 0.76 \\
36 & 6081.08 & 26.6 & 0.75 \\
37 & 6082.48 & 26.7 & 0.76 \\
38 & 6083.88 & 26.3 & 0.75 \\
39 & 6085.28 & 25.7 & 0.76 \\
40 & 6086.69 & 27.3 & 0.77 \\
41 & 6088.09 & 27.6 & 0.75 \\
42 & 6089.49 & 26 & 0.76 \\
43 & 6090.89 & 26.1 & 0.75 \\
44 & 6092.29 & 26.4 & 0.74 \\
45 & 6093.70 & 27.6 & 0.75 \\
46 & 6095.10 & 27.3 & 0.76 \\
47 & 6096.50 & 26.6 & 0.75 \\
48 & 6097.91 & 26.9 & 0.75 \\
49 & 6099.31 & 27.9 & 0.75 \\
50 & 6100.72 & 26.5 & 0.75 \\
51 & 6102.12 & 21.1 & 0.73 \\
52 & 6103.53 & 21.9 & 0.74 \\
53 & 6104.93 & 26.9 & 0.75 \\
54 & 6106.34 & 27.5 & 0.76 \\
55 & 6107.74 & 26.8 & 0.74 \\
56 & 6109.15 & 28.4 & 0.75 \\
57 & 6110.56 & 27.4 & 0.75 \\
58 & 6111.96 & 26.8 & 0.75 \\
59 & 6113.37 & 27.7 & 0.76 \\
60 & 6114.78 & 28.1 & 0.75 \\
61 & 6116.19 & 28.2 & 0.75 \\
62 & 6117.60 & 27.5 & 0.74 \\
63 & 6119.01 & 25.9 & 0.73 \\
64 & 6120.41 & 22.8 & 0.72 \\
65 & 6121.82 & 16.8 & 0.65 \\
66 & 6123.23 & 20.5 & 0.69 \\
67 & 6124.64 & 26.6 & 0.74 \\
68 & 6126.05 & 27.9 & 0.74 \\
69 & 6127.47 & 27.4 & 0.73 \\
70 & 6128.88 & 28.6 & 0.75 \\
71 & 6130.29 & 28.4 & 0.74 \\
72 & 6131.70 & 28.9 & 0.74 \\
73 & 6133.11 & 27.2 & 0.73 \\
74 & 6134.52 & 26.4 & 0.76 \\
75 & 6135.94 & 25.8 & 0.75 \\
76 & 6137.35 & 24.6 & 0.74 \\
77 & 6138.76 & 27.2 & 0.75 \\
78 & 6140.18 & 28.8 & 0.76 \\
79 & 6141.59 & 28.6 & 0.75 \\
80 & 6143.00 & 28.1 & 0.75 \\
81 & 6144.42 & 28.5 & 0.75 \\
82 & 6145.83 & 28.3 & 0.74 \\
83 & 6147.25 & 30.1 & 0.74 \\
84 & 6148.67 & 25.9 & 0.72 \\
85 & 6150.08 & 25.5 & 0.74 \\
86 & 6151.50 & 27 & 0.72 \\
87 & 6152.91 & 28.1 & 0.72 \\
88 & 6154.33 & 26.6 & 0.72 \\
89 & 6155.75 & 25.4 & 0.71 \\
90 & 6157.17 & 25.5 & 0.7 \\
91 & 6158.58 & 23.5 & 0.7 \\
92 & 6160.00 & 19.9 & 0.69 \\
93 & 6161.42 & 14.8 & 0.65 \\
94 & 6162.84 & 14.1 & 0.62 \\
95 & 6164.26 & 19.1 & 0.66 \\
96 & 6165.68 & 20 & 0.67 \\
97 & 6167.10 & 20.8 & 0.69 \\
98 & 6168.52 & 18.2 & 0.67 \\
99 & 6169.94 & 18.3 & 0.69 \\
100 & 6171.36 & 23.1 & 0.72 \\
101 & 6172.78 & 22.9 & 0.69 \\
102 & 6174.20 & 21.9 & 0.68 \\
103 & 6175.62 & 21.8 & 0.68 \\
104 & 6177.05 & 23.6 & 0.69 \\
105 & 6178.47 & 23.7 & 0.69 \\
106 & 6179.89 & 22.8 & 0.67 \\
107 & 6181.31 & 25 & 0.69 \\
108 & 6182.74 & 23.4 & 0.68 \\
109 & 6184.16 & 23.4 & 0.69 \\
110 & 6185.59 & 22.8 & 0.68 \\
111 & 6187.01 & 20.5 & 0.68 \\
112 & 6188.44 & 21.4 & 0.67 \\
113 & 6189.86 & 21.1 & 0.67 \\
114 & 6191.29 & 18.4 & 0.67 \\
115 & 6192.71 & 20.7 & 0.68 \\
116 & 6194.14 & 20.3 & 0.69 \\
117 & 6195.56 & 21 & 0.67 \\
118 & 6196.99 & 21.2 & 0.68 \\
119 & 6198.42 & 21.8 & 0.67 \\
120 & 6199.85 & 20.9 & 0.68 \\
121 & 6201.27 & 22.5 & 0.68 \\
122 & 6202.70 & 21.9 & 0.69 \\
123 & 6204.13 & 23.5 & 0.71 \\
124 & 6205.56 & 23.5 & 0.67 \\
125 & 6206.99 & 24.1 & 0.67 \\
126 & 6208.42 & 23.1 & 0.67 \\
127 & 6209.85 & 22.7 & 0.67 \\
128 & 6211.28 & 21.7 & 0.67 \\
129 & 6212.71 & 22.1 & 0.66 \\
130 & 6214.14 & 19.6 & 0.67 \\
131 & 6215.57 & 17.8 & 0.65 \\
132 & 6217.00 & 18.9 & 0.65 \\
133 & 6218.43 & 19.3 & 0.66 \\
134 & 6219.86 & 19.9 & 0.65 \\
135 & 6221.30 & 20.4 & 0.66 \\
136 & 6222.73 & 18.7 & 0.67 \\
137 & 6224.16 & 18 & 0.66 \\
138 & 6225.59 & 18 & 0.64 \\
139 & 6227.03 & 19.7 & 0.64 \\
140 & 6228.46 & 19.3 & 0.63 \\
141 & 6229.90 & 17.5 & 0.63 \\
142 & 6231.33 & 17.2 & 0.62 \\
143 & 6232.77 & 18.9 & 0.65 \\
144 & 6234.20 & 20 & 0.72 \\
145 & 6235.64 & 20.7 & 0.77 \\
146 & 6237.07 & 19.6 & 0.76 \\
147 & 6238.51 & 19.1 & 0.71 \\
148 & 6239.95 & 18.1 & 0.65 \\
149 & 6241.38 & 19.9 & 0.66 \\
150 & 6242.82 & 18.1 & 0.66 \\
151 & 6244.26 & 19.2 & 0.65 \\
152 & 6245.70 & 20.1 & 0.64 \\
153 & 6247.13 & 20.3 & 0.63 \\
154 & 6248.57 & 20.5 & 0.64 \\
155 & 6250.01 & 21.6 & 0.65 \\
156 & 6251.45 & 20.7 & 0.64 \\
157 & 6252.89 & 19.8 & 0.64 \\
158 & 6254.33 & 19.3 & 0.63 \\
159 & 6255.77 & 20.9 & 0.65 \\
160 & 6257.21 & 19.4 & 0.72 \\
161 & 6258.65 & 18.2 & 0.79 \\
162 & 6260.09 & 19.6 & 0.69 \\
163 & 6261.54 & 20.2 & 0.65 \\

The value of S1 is 0.82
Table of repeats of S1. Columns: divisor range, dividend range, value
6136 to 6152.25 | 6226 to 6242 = 0.71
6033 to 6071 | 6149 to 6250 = 0.85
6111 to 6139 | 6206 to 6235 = 0.78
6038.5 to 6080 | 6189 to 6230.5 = 0.82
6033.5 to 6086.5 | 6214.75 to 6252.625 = 0.77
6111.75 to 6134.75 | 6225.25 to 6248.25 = 0.76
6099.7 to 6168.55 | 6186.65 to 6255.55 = 0.82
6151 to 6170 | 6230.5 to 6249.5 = 0.92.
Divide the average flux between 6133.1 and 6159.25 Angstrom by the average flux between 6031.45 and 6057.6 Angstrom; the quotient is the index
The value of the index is 1.03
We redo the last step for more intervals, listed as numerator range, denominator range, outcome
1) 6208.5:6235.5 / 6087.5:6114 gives 0.74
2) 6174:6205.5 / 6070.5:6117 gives 0.82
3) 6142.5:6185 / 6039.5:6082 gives 0.88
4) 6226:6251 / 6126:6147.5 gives 0.70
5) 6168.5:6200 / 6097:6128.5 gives 0.84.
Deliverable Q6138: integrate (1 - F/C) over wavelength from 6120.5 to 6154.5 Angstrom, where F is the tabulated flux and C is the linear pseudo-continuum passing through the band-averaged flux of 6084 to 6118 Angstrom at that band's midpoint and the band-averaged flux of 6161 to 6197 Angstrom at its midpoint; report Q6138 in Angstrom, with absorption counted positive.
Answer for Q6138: -3.9 Angstrom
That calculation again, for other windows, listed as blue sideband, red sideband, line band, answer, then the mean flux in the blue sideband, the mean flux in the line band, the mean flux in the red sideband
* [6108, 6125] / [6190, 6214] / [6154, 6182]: 2.15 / 25.6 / 21.5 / 21.8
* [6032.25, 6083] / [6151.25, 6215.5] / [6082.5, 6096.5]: -0.82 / 26.4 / 26.7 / 21.9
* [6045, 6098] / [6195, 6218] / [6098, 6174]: -2.51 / 26.6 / 25.1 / 21.6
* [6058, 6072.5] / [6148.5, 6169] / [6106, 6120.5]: -1.84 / 26.1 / 27.2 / 22.2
